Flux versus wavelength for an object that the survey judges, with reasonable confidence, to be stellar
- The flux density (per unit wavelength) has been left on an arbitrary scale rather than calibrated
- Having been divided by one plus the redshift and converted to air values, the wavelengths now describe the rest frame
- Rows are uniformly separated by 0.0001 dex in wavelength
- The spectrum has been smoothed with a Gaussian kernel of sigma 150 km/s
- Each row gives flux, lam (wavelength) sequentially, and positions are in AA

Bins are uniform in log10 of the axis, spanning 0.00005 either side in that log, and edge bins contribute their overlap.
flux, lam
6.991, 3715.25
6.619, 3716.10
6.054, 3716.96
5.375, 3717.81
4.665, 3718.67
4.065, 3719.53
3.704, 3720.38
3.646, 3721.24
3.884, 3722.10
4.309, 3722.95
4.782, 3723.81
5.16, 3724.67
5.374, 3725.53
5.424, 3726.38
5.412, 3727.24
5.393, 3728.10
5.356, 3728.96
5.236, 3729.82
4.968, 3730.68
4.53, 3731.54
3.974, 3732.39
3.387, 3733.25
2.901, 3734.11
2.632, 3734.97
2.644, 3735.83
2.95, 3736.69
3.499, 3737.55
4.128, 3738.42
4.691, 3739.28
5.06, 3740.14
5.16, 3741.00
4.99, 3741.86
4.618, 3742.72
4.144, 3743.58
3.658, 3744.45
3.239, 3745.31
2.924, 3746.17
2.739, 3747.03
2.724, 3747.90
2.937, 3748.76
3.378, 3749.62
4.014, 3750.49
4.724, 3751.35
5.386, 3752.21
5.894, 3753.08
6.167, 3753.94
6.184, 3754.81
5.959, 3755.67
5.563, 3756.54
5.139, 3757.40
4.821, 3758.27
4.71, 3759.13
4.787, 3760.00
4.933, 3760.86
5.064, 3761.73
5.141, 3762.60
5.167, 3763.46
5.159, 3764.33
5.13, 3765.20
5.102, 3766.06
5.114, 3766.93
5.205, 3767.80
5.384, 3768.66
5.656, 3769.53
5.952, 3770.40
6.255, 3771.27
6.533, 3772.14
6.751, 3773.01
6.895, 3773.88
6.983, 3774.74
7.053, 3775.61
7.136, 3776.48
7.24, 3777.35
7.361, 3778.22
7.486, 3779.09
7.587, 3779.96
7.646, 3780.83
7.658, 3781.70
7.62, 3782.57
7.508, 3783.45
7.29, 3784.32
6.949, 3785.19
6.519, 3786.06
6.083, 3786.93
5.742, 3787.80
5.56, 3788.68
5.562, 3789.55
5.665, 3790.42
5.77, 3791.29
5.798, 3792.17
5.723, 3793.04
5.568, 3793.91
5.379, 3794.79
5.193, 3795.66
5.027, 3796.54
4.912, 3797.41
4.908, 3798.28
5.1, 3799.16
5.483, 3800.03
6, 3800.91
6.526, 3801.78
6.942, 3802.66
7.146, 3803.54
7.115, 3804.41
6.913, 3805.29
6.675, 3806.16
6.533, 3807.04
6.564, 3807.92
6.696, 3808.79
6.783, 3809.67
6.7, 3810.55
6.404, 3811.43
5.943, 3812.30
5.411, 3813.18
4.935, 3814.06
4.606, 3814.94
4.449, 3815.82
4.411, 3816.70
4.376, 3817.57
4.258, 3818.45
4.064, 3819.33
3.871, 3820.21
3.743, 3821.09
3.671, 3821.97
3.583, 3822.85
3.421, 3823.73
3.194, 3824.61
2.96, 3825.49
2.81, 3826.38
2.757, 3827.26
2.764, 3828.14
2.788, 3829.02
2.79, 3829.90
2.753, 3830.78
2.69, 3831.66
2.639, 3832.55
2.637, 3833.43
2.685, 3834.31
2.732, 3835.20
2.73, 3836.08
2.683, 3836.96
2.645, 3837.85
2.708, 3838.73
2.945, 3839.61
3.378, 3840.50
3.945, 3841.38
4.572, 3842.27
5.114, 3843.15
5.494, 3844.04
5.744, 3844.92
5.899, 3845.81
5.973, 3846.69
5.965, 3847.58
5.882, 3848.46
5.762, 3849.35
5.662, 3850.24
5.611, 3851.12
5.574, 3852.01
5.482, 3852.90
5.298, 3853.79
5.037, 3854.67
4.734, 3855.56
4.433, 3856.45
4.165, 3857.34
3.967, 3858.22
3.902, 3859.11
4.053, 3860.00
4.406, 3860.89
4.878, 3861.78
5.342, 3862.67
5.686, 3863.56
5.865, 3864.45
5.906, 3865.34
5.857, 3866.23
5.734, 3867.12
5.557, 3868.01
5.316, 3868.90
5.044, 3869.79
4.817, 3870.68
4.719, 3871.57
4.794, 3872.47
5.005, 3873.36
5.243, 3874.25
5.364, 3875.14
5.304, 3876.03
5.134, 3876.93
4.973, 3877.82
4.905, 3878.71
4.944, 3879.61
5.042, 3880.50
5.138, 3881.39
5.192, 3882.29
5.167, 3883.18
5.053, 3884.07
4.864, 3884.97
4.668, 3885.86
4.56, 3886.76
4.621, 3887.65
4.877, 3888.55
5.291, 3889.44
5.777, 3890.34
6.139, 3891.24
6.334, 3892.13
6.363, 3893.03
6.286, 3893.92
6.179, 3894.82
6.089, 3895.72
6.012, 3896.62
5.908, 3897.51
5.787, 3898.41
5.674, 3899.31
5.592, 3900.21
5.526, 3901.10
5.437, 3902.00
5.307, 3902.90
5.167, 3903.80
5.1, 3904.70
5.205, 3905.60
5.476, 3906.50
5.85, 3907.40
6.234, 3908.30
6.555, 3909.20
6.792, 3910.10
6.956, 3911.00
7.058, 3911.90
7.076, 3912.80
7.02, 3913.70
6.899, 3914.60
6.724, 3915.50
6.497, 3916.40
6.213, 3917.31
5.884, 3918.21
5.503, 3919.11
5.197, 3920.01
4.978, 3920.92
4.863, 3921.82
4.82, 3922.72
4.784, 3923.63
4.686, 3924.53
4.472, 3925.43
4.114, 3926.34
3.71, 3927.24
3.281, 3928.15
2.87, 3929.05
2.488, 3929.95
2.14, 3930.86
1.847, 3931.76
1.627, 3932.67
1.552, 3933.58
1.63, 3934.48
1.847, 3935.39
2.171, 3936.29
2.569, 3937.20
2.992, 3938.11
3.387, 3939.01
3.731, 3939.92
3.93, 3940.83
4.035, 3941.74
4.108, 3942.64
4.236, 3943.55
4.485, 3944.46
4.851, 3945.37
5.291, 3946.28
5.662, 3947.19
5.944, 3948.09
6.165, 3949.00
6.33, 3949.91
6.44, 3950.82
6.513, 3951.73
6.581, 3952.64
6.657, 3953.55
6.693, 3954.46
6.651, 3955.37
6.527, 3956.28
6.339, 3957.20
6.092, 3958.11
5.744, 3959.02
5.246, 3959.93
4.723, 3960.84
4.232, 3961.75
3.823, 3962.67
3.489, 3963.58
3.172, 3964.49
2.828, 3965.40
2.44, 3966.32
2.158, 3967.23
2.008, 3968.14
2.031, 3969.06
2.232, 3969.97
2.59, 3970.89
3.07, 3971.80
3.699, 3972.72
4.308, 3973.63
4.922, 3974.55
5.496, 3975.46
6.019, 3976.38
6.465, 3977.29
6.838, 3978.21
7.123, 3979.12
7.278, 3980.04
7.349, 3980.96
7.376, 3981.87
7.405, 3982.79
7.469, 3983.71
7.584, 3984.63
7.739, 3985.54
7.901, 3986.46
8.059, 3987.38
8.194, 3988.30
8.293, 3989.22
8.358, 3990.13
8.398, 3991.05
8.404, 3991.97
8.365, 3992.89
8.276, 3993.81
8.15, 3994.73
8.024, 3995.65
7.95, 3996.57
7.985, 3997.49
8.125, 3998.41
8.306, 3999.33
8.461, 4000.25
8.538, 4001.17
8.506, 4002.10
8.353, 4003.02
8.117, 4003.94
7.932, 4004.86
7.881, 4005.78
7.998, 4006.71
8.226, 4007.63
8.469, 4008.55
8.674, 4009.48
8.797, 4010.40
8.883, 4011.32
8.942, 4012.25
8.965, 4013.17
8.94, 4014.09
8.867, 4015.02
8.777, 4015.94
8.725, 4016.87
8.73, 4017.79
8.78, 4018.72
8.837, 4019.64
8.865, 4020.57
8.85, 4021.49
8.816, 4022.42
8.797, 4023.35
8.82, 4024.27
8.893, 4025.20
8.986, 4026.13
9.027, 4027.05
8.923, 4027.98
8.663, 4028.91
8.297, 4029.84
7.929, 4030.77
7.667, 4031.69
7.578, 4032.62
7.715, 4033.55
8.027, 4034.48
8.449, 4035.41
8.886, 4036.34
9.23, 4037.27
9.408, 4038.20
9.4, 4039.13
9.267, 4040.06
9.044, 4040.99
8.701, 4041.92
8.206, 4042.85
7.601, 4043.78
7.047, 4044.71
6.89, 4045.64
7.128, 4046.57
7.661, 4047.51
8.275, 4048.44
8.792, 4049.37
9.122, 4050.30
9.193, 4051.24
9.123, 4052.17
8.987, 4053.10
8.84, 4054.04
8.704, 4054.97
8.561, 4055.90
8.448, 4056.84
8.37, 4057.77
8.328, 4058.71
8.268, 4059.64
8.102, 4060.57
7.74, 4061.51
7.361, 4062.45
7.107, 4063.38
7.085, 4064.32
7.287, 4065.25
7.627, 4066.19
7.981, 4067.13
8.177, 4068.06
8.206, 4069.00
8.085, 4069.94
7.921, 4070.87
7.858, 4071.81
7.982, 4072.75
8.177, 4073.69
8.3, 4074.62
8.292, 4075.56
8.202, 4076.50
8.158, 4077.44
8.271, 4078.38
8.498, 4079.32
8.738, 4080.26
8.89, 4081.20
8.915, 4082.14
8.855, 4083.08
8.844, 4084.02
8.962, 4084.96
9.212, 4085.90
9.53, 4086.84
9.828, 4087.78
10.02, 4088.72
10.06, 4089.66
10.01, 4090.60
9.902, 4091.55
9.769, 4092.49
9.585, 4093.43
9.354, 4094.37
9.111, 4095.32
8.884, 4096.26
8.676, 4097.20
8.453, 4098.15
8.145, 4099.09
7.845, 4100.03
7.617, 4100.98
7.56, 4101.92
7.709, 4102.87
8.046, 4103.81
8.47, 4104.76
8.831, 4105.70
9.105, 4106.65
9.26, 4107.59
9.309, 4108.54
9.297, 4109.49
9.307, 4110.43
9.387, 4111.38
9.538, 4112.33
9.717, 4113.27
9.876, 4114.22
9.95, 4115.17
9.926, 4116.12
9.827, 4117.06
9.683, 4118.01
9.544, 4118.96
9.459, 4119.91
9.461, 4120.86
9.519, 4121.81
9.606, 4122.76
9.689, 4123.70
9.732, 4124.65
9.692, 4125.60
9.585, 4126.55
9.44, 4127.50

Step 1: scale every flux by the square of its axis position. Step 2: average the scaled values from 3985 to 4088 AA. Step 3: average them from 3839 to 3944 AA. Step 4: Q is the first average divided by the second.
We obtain 1.83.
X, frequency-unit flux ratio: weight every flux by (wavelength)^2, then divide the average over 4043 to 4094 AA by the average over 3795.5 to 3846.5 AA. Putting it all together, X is 2.13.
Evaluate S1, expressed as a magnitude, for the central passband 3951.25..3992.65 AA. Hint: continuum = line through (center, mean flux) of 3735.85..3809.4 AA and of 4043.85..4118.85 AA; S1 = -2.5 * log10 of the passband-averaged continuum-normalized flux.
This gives 0.305 mag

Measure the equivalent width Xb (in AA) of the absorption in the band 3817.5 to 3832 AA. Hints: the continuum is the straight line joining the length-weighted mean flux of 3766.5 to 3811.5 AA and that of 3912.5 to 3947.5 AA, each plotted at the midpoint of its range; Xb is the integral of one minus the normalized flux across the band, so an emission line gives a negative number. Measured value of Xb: 6.27 AA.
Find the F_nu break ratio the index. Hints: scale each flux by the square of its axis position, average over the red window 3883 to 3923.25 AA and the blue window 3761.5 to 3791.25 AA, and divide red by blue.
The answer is 0.97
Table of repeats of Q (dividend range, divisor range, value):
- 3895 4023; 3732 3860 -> 1.31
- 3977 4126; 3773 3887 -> 1.86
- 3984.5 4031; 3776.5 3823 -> 1.59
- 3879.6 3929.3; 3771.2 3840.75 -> 1.12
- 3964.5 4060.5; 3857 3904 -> 1.56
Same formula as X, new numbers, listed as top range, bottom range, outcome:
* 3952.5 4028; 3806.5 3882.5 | 1.65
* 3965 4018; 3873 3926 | 1.33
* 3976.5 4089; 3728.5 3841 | 1.91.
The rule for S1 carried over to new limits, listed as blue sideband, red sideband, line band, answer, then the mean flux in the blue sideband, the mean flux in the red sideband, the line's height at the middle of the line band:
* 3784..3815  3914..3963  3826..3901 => 0.12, 6.02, 4.65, 5.39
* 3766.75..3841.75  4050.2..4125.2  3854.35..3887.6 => 0.21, 5.21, 8.79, 6.05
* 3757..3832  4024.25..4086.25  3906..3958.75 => 0.38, 5.48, 8.34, 7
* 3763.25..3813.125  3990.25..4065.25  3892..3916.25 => 0.20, 6.26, 8.41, 7.3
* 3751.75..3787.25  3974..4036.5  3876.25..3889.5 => 0.39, 6.15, 8.13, 7.1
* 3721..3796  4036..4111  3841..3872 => 0.21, 5.26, 8.55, 6.28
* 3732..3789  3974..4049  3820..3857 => 0.48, 5.29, 8.16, 6.18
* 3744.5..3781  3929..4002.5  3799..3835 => 0.17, 5.43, 5.45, 5.43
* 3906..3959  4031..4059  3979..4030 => -0.17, 4.94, 8.42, 7.17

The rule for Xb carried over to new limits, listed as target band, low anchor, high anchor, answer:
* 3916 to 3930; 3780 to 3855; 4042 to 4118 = 3.8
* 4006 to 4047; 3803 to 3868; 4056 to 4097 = -4.2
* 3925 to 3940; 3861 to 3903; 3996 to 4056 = 8.7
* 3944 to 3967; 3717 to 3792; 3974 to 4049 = 6.8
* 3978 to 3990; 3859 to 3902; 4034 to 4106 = -1.0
